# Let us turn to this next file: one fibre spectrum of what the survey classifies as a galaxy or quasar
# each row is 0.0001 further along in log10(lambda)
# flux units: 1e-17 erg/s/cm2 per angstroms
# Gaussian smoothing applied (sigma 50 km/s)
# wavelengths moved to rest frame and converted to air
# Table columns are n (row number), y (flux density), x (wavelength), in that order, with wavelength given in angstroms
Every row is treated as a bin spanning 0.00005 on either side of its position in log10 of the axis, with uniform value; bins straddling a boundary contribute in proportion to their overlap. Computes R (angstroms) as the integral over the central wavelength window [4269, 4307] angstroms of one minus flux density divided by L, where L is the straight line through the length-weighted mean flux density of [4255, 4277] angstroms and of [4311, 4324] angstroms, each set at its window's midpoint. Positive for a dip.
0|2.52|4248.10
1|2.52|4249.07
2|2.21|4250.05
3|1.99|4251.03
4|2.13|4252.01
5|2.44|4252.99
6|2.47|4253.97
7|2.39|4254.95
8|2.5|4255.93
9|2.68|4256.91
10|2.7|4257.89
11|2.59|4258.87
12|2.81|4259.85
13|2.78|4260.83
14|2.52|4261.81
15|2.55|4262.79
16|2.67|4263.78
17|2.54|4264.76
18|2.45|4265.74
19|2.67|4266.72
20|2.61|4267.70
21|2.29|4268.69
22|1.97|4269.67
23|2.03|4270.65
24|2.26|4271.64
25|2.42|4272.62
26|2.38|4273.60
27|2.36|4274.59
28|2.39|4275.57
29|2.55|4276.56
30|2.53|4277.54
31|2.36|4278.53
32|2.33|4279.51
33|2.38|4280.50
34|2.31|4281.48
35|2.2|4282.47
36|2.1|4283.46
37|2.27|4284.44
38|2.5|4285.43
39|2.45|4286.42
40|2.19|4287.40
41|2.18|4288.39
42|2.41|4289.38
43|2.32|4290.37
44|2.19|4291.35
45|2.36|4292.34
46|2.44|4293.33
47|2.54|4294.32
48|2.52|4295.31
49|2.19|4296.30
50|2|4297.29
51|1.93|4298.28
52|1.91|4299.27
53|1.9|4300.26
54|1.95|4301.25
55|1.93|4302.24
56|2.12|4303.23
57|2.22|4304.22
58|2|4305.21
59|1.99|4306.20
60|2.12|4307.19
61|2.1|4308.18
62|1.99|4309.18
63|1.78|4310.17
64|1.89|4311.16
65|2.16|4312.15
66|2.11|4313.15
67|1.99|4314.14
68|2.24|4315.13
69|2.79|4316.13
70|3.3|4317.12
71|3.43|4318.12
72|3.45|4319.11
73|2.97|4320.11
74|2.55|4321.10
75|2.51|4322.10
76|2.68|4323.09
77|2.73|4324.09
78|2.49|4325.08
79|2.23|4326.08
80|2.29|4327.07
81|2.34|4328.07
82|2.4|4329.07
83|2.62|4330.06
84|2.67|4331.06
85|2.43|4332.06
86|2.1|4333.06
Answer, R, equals 4.7 angstroms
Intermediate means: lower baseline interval 2.48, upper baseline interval 2.64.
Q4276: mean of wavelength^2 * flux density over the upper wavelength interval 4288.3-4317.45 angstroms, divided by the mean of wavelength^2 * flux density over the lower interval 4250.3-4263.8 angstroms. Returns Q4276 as 0.89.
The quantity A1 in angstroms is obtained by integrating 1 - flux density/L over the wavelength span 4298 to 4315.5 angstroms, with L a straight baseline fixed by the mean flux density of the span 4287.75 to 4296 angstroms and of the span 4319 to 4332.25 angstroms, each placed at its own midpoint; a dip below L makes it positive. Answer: 3.1 angstroms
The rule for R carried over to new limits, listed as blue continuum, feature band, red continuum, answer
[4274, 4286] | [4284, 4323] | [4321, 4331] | 1.87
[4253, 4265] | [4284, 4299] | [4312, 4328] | 1.81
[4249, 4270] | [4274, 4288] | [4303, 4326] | 0.60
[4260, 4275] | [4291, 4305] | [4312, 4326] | 2.29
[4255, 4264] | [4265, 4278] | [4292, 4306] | 0.52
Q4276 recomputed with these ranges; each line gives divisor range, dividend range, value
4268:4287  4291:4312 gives 0.91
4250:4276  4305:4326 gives 1.03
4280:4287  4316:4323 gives 1.32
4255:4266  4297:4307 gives 0.78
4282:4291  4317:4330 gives 1.20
